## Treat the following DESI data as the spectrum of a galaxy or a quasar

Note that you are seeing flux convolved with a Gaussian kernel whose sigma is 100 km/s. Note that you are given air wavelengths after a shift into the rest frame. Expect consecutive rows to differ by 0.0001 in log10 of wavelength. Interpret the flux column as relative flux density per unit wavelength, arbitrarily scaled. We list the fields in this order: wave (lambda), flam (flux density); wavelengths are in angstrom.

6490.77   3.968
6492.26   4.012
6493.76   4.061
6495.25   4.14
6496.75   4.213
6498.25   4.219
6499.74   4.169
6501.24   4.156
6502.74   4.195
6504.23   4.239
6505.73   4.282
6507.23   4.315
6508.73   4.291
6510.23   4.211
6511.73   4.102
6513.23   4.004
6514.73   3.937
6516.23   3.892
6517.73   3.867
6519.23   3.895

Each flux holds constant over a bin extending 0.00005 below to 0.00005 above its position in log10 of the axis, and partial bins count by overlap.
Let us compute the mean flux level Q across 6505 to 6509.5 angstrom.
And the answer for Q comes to 4.29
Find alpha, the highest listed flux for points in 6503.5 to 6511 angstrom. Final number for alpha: 4.315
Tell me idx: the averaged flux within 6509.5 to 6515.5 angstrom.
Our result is 4.06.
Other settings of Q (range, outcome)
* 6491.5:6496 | 4.07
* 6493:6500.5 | 4.16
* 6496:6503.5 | 4.19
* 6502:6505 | 4.22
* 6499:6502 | 4.15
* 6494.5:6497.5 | 4.18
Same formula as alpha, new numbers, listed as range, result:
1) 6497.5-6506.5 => 4.282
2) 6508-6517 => 4.291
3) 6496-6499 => 4.219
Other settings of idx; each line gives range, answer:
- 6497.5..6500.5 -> 4.2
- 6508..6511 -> 4.25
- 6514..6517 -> 3.92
